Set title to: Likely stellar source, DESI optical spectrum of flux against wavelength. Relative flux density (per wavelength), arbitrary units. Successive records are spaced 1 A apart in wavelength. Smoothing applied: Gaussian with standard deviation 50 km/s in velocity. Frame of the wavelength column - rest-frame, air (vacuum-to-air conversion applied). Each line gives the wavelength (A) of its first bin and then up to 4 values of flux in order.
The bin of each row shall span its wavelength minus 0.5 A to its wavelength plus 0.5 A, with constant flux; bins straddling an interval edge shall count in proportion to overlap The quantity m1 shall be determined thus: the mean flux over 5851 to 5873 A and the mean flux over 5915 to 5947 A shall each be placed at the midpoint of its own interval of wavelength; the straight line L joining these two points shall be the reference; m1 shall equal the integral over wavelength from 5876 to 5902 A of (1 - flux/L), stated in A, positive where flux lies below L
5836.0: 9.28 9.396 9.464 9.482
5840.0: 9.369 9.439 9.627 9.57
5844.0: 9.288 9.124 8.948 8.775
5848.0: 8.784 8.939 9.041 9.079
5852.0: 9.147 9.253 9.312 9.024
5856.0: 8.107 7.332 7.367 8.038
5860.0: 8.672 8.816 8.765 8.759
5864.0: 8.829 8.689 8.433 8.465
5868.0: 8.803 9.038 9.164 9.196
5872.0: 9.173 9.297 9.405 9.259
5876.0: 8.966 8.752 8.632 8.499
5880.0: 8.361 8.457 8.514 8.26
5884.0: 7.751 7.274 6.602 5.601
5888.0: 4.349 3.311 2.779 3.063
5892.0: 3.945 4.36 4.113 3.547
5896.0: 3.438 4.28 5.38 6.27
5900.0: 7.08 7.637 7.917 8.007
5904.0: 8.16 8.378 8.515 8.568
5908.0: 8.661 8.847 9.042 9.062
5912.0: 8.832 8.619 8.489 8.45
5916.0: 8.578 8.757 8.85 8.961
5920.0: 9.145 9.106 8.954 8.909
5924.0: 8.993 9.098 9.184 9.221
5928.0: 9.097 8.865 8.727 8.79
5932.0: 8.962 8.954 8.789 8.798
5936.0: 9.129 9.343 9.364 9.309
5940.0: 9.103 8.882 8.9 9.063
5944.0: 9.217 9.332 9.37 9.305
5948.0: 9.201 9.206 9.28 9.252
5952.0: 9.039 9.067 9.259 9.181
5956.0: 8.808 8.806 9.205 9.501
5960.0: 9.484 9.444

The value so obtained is 8.0 A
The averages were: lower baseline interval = 8.71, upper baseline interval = 9.02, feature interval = 6.1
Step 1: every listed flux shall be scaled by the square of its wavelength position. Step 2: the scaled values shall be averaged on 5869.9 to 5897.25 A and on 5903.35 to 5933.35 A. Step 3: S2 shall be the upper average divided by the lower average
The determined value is 1.33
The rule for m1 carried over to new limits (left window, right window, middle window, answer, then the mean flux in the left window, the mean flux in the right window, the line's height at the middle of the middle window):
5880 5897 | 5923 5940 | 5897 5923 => -3.7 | 5.39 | 9.04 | 7.22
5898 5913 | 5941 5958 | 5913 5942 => -1.1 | 8.13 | 9.14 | 8.63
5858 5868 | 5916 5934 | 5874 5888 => 1.1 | 8.56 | 8.96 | 8.67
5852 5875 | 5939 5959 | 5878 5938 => 8.8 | 8.75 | 9.14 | 8.95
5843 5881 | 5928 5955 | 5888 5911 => 7.1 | 8.8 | 9.1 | 8.94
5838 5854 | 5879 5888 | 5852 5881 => -1.8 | 9.2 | 7.47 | 8.26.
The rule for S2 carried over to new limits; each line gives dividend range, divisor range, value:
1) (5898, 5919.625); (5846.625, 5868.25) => 0.98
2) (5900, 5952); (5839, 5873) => 1.02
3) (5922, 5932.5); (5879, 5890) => 1.35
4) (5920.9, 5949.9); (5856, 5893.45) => 1.21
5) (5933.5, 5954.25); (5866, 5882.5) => 1.06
